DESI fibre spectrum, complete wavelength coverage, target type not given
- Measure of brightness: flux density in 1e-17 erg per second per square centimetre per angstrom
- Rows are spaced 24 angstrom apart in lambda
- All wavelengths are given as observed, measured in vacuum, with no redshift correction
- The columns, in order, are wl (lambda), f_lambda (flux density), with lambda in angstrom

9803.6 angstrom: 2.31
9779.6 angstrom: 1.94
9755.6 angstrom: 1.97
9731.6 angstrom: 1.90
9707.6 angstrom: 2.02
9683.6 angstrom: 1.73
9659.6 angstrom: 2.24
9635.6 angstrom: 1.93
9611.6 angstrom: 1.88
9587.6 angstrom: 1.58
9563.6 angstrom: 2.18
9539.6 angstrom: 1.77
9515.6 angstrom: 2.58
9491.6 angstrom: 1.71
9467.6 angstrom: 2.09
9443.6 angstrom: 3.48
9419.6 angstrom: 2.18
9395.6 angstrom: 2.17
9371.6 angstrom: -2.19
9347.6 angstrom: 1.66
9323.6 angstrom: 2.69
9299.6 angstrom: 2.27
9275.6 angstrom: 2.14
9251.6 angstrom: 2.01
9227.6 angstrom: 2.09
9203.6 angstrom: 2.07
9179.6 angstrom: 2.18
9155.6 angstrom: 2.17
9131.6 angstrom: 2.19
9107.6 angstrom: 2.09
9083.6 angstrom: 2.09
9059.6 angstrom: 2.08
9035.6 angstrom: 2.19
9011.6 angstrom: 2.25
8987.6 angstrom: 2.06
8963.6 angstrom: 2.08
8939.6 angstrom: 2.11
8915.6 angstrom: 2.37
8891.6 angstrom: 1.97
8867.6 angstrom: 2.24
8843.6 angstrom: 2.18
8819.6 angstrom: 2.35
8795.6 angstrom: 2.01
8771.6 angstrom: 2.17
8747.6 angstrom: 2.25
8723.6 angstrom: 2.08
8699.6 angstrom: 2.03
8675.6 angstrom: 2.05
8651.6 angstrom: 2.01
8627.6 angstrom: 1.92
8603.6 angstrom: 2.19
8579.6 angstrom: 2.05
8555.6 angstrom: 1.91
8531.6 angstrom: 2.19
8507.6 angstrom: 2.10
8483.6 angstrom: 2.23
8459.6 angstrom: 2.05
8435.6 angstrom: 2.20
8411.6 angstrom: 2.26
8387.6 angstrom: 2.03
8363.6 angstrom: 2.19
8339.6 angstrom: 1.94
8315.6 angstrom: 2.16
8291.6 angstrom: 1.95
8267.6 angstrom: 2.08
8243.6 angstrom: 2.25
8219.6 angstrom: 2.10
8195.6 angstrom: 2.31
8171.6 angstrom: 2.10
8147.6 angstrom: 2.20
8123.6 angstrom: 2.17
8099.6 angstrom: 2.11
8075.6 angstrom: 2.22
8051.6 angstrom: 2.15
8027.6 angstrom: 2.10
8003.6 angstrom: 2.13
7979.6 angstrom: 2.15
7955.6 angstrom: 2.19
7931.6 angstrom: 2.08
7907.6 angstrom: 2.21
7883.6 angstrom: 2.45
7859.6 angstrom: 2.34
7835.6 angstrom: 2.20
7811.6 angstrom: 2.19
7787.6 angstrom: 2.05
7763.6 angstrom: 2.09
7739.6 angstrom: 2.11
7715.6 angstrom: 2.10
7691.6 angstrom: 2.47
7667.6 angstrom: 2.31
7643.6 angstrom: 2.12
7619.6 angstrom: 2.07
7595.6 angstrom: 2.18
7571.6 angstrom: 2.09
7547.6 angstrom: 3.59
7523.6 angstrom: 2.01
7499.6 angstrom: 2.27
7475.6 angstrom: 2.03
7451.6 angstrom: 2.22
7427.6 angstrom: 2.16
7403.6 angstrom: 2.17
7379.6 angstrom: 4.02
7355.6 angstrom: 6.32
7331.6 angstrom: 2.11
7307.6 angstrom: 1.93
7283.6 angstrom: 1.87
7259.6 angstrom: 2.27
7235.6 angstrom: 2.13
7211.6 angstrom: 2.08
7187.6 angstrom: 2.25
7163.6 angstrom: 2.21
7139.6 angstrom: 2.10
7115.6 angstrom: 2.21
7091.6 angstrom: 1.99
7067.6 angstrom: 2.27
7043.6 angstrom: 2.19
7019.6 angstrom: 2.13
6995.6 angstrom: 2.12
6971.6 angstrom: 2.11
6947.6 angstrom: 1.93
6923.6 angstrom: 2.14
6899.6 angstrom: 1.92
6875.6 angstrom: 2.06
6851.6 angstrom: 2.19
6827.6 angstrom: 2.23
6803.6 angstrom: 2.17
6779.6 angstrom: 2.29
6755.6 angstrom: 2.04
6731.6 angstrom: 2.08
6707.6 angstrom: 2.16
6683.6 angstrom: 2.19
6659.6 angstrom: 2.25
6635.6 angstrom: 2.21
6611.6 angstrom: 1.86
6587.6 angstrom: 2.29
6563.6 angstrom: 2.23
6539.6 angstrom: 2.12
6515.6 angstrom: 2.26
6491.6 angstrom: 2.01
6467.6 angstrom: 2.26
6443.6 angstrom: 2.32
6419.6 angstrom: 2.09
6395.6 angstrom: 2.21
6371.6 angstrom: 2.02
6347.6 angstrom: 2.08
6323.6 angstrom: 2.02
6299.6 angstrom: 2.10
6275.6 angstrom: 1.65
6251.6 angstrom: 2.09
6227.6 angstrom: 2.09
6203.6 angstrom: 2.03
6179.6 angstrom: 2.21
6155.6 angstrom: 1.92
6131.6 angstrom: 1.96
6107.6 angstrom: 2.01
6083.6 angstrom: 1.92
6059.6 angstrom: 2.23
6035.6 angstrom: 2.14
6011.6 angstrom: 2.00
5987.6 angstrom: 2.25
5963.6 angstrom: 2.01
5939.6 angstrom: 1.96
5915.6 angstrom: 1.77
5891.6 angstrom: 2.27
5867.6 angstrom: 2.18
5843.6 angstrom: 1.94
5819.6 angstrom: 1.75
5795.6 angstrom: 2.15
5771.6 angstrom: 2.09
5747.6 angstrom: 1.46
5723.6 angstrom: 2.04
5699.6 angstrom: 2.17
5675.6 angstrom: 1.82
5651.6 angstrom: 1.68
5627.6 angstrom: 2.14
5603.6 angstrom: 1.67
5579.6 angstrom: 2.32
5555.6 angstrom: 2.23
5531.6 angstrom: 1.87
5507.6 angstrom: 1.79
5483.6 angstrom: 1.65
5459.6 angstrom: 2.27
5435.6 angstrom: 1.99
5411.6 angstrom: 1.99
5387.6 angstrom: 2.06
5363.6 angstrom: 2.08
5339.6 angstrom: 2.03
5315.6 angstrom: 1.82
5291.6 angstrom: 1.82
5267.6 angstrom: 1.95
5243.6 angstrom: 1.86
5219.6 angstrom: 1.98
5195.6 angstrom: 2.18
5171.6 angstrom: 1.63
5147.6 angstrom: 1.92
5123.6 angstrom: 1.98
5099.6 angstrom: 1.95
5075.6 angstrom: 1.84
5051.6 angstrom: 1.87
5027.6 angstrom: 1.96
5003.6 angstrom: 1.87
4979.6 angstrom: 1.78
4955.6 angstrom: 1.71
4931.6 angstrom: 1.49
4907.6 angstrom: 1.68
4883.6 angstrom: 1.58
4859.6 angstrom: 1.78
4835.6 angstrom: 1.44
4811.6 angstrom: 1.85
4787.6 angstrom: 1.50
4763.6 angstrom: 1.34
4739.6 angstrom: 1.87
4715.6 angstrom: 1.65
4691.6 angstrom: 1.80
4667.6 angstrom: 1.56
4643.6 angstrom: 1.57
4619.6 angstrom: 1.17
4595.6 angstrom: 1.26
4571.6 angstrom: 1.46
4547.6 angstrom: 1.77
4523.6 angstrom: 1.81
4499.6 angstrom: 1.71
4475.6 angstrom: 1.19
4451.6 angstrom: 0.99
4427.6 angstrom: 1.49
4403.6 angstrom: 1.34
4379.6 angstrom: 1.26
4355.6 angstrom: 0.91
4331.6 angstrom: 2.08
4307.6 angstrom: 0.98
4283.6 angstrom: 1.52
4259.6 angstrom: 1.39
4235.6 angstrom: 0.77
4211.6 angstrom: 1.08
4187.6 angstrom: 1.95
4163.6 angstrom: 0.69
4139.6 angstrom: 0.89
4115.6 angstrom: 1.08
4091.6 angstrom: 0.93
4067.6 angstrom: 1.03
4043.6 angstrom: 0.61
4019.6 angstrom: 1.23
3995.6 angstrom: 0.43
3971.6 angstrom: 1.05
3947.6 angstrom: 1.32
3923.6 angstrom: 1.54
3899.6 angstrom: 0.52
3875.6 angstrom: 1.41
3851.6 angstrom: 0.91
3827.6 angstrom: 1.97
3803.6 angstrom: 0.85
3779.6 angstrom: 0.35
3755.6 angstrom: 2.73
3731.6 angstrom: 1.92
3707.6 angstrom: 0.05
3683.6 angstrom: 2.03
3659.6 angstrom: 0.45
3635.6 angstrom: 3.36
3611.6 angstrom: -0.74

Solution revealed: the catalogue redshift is 0.12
